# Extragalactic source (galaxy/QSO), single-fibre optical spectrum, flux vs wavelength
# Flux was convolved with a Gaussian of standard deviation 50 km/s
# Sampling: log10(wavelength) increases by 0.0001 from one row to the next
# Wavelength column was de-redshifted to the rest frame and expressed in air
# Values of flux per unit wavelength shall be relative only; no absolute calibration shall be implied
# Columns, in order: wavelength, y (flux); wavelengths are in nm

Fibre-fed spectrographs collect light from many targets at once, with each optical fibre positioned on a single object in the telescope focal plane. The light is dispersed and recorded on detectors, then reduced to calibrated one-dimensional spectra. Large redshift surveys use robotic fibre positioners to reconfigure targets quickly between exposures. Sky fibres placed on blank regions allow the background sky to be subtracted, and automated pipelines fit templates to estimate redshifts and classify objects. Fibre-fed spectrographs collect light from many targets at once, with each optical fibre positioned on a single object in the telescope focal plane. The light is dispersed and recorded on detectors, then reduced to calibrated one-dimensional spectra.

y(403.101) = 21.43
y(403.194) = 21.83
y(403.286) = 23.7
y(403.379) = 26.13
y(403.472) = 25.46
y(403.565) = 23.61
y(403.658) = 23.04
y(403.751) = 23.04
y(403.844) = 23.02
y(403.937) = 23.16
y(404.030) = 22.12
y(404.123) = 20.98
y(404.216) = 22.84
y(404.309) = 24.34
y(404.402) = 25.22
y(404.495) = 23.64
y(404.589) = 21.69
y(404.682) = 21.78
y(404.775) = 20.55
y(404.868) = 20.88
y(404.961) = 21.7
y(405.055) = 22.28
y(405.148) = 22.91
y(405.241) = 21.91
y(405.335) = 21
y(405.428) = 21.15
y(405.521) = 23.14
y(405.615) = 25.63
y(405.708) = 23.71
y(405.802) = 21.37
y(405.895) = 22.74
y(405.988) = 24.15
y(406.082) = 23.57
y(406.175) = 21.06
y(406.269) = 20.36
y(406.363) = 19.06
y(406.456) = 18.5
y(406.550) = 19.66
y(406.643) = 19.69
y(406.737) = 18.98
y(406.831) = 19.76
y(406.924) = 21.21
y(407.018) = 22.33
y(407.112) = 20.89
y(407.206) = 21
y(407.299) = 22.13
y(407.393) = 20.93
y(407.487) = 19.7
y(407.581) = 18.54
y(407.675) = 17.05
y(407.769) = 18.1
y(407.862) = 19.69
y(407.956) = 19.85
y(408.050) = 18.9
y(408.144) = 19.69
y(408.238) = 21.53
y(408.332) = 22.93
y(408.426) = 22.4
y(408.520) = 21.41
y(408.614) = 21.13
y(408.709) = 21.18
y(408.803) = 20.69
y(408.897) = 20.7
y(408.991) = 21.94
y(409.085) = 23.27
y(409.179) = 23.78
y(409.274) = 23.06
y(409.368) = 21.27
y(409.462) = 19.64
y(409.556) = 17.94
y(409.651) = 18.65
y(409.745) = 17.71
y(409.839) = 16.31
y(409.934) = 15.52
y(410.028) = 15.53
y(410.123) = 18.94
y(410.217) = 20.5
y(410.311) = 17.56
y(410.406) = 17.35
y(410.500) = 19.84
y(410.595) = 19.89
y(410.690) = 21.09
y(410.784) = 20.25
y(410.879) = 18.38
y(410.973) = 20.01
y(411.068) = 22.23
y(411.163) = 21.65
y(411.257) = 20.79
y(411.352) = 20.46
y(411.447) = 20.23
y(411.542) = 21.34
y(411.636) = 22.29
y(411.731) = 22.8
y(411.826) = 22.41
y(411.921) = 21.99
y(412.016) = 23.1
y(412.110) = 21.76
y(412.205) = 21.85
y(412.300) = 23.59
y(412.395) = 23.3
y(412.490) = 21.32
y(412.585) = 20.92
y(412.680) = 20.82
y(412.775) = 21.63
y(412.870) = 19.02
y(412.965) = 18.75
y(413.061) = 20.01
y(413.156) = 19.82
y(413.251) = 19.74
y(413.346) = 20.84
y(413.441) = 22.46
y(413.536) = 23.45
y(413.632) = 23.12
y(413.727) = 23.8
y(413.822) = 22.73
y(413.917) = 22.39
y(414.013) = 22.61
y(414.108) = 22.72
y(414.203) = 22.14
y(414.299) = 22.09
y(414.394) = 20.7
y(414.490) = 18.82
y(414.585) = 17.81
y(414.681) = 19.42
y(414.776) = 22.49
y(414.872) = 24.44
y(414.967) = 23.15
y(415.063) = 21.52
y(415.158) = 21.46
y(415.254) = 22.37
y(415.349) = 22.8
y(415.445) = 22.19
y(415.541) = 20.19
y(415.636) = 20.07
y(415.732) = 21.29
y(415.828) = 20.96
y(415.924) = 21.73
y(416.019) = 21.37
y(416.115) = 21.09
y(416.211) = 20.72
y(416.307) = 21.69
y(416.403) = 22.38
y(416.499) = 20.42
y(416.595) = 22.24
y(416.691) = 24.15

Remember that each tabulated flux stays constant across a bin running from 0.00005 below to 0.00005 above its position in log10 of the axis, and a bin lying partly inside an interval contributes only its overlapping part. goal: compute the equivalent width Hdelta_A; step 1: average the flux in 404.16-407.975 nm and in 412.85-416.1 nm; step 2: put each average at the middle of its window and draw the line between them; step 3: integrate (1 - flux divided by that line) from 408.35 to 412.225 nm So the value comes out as 0.17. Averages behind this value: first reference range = 21.3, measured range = 20.5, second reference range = 21.4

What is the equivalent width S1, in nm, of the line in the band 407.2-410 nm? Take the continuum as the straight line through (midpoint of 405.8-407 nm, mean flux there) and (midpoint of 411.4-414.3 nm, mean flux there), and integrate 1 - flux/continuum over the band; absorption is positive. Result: 0.13 nm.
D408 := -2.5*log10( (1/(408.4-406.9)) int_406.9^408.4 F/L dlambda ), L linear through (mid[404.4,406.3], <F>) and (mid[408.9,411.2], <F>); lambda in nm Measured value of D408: 0.040 mag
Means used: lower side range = 22.3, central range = 20.3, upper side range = 19.7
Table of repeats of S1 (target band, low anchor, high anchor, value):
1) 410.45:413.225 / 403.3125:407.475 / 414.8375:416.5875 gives 0.094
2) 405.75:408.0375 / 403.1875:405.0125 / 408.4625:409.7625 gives 0.151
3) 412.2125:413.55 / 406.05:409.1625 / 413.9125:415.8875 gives 0.009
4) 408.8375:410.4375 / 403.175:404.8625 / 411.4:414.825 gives 0.195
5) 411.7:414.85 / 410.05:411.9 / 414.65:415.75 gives -0.056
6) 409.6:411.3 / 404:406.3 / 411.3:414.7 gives 0.216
